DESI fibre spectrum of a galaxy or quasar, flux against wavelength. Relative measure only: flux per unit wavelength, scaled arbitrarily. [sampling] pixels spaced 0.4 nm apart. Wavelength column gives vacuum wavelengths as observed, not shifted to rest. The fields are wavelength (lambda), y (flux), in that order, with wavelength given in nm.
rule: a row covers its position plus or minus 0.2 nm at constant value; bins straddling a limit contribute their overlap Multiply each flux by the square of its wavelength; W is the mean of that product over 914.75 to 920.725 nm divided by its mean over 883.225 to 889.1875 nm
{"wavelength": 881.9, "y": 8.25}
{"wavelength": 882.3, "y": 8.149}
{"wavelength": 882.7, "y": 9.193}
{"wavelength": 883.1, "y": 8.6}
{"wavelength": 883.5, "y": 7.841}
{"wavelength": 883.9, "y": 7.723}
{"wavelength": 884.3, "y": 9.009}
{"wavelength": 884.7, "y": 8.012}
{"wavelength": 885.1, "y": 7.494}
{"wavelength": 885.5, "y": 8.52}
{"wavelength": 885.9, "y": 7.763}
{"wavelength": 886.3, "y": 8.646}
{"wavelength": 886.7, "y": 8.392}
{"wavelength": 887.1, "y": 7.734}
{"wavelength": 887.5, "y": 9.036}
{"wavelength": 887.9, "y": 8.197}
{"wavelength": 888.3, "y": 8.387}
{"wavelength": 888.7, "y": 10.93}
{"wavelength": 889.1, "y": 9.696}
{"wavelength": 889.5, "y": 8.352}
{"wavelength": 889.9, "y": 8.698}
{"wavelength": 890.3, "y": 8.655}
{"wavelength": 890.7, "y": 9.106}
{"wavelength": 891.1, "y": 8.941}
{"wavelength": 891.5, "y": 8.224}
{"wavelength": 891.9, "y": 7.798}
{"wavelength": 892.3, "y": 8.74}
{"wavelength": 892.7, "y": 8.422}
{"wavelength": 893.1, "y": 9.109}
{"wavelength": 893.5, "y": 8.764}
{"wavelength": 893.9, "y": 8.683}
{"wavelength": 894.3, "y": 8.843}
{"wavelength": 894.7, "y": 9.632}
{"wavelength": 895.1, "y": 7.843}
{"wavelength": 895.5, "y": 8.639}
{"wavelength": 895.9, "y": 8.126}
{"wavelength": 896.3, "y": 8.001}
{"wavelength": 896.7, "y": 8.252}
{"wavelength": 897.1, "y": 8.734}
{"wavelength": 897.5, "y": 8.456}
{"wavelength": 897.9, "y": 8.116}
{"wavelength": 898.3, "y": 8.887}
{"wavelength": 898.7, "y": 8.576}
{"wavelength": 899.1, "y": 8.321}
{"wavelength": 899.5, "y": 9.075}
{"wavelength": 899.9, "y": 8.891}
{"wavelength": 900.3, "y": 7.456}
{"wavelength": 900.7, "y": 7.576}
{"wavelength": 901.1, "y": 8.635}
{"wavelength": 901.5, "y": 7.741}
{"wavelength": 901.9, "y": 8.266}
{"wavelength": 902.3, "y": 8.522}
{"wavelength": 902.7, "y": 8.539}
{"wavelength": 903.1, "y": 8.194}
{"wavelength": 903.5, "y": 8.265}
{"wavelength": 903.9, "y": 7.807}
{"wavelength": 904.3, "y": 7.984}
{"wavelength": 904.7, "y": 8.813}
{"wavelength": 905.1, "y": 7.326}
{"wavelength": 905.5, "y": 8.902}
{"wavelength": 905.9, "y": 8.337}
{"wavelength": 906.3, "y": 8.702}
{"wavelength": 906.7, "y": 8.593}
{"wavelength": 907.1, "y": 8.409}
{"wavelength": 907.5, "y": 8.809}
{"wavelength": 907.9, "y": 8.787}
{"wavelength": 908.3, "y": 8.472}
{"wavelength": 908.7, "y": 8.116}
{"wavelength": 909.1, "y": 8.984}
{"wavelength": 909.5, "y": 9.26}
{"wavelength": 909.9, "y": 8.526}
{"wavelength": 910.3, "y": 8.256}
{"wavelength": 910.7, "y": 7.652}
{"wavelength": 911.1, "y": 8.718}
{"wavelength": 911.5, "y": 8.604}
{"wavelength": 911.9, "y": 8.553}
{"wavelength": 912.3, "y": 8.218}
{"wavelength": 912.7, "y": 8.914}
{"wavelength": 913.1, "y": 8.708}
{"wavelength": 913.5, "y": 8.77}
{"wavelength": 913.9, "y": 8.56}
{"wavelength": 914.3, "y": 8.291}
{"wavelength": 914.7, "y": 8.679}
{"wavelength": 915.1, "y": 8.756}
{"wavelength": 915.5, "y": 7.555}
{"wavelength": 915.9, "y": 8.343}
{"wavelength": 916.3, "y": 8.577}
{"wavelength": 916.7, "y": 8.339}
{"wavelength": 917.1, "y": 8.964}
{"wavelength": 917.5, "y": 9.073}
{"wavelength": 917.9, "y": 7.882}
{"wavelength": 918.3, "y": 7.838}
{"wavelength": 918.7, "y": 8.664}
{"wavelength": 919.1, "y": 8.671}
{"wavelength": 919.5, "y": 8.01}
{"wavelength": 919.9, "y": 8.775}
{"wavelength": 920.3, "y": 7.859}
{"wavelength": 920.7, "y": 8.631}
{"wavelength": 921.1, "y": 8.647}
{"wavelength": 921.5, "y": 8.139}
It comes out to 1.06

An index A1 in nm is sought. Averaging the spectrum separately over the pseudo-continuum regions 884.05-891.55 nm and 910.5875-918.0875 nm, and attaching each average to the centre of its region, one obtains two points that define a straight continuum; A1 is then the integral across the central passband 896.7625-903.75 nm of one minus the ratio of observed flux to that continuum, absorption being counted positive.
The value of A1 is 0.163 nm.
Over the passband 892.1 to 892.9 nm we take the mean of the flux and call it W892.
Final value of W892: 8.58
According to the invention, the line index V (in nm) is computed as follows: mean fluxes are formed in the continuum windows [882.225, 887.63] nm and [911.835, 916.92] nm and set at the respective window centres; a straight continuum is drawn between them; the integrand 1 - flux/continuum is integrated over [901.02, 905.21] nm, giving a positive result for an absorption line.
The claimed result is 0.105 nm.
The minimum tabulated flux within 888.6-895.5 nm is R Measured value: 7.798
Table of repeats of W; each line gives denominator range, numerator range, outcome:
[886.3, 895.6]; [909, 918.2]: 1.03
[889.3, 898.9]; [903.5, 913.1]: 1.02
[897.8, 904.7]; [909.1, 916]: 1.05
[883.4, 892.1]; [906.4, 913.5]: 1.06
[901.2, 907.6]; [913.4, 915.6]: 1.04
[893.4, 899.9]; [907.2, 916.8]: 1.03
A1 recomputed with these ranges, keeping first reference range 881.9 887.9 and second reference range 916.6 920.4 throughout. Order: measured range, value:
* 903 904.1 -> 0.04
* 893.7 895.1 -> -0.09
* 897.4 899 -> -0.03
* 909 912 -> -0.06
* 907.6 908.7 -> -0.02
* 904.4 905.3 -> 0.03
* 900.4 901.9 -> 0.07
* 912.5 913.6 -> -0.05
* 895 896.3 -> 0.02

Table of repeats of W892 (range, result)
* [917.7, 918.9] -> 8.13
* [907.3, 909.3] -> 8.63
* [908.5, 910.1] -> 8.72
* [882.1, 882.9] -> 8.67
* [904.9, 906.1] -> 8.19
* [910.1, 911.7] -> 8.31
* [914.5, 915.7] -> 8.33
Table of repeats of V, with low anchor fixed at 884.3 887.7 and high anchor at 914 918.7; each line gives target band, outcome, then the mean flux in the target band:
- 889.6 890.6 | -0.05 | 8.69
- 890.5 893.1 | -0.10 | 8.58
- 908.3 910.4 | -0.07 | 8.63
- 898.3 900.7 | -0.03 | 8.43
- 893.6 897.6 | -0.11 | 8.53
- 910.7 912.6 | -0.02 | 8.45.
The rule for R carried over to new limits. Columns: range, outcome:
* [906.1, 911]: 7.652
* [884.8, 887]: 7.494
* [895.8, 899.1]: 8.001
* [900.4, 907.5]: 7.326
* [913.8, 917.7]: 7.555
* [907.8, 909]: 8.116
